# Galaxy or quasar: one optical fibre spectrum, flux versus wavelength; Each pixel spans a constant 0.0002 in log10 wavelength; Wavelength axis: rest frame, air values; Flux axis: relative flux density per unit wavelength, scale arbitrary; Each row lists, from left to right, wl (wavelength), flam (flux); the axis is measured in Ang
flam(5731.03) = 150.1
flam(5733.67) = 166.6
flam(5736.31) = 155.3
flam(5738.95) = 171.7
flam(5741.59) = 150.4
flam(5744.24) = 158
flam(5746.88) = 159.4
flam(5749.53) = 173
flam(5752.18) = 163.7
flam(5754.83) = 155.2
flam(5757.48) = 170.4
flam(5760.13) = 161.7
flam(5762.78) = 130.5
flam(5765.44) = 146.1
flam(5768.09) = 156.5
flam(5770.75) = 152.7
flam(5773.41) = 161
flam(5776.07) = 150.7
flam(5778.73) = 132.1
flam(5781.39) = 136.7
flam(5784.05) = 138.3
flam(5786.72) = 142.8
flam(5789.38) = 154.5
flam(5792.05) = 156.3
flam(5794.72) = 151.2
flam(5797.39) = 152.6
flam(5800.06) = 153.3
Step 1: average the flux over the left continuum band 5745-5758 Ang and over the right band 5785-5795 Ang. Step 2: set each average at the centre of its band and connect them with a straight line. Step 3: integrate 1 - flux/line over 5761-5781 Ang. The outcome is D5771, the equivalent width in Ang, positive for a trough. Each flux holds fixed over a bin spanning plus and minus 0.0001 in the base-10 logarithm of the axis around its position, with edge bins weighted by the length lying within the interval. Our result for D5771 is 1.3 Ang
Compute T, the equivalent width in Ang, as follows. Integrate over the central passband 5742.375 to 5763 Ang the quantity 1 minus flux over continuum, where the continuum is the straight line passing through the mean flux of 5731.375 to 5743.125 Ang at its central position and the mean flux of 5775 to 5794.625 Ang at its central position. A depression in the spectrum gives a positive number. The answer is -0.69 Ang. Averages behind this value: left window 160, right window 145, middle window 160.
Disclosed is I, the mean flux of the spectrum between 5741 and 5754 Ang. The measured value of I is 161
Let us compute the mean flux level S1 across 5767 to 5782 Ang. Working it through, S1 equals 149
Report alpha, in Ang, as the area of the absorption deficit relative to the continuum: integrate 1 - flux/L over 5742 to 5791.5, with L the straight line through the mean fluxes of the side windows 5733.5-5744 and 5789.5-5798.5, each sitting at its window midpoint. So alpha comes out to 1.4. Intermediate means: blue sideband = 160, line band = 152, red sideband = 153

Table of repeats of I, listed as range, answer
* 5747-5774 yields 157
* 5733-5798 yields 154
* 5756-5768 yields 153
